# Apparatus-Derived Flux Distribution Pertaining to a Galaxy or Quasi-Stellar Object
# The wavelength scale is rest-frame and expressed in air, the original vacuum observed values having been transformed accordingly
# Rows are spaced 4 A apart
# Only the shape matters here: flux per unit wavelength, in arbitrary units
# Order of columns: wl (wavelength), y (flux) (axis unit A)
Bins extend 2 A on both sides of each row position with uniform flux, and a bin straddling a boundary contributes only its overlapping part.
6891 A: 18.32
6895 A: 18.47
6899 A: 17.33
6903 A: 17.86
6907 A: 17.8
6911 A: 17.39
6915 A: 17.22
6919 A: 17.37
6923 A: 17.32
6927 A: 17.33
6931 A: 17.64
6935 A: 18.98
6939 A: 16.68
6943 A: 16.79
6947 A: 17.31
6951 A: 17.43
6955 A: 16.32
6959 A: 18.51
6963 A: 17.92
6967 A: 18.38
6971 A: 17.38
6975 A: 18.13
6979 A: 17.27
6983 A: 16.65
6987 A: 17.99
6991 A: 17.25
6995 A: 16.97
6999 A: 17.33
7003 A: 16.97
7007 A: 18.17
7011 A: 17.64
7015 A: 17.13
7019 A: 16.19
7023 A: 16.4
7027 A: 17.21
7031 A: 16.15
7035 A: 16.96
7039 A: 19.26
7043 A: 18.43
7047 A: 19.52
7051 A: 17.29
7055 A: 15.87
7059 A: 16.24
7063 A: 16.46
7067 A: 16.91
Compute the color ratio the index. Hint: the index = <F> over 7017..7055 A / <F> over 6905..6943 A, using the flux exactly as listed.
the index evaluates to 1.0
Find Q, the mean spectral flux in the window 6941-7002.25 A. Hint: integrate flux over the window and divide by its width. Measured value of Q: 17.4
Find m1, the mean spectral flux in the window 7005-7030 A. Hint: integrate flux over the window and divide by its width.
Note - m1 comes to 17.1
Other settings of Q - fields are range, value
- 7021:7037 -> 16.7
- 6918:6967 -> 17.5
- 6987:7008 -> 17.4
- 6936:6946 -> 17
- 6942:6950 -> 17.1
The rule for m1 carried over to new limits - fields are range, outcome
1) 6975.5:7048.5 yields 17.4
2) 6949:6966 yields 17.6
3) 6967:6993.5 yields 17.5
